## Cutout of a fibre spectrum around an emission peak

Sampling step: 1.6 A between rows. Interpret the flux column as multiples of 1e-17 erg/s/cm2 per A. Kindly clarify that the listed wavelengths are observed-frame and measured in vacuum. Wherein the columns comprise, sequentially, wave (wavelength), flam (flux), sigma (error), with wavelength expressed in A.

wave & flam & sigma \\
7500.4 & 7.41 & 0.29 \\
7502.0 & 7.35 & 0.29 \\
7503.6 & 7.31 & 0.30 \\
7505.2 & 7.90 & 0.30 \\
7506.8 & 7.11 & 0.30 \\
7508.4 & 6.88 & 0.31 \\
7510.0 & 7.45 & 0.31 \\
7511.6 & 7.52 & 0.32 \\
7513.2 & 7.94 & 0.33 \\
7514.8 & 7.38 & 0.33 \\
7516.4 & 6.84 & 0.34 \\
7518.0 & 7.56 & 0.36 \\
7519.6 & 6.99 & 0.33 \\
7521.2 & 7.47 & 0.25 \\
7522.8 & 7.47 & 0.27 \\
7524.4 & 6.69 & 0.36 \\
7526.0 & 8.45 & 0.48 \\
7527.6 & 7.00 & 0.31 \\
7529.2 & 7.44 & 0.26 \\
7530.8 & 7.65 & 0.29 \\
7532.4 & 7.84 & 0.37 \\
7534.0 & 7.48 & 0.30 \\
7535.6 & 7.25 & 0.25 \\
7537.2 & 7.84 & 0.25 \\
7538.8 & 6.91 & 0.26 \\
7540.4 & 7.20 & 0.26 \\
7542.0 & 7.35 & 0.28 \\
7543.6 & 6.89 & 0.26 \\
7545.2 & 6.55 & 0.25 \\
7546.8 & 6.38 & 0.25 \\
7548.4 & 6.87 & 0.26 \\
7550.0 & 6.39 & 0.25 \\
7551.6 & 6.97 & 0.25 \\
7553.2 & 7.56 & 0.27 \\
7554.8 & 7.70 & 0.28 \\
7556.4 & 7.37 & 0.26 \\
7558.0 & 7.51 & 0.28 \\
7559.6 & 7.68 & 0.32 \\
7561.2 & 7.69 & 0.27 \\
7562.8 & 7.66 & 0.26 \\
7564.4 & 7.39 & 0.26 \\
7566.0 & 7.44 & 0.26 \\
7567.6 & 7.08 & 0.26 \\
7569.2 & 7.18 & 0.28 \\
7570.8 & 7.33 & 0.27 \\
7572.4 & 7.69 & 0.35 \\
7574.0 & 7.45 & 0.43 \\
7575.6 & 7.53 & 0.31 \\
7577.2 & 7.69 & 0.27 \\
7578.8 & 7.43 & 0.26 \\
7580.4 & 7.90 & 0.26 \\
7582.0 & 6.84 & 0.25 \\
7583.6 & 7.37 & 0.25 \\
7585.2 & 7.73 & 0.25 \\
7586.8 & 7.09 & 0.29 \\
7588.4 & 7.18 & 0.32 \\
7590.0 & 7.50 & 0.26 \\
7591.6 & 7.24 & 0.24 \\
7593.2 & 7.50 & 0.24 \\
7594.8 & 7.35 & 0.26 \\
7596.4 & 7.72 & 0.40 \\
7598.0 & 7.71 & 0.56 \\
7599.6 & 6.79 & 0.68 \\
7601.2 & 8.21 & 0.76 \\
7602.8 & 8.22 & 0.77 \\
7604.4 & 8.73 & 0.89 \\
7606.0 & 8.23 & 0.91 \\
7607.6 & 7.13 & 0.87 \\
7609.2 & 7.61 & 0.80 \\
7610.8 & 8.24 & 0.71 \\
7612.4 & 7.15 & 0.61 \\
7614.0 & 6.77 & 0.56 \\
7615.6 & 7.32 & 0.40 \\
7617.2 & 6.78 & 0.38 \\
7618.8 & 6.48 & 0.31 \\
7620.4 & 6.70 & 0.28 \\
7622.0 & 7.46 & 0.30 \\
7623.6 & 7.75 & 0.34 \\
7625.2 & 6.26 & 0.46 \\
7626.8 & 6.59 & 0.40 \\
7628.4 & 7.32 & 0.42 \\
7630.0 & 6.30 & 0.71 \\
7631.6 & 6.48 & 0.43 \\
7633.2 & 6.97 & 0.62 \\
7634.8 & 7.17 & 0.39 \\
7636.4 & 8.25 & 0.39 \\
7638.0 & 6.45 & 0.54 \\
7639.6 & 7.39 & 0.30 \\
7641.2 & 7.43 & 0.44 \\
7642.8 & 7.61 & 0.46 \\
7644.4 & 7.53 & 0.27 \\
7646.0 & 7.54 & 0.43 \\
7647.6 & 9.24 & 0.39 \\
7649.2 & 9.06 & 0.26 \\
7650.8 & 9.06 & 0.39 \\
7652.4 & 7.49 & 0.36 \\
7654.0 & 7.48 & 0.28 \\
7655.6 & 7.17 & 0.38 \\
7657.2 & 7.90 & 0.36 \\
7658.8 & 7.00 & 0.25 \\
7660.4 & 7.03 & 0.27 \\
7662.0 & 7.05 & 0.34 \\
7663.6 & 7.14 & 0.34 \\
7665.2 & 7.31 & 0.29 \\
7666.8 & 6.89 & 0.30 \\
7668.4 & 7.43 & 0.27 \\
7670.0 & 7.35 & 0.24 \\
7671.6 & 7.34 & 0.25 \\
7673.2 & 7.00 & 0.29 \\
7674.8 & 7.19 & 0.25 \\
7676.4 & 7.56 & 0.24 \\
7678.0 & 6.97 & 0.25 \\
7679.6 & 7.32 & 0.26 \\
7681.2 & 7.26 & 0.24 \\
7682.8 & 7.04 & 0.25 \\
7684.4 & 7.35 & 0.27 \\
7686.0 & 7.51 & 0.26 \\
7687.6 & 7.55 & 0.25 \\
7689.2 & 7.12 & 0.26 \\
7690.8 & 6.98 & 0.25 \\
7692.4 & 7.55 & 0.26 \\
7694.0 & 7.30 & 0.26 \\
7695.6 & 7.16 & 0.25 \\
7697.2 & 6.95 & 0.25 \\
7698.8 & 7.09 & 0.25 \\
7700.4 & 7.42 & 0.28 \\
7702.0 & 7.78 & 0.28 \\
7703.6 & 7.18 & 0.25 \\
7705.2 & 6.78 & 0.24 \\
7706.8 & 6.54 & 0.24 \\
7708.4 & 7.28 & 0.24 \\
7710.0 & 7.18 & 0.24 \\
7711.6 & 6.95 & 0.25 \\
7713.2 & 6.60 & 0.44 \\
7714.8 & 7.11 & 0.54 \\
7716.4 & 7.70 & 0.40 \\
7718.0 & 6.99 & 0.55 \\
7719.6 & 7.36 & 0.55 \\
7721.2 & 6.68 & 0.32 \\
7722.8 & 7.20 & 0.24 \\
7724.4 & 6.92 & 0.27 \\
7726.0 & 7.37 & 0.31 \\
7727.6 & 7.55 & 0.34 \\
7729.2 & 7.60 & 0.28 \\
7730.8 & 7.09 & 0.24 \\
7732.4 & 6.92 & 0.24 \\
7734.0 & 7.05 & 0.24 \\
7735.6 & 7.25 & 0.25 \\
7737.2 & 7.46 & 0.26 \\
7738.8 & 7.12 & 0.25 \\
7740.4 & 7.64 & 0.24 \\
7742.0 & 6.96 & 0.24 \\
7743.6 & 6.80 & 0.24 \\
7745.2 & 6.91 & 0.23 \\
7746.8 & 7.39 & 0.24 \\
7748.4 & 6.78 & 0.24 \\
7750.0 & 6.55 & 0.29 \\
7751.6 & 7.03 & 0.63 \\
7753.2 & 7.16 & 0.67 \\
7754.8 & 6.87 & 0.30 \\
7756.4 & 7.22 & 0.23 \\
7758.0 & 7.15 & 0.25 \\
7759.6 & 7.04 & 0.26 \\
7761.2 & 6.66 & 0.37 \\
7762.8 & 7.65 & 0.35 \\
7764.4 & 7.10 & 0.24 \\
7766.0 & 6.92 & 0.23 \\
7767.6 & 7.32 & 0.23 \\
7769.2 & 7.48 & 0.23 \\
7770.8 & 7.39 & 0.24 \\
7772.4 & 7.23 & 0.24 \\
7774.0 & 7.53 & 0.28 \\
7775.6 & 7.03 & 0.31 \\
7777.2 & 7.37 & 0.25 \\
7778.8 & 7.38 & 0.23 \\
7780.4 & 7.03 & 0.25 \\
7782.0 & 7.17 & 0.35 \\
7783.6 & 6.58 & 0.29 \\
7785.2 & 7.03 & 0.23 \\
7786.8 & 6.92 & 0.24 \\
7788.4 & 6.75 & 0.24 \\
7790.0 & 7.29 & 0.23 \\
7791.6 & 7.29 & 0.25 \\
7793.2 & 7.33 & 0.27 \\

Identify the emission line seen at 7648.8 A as [N II]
